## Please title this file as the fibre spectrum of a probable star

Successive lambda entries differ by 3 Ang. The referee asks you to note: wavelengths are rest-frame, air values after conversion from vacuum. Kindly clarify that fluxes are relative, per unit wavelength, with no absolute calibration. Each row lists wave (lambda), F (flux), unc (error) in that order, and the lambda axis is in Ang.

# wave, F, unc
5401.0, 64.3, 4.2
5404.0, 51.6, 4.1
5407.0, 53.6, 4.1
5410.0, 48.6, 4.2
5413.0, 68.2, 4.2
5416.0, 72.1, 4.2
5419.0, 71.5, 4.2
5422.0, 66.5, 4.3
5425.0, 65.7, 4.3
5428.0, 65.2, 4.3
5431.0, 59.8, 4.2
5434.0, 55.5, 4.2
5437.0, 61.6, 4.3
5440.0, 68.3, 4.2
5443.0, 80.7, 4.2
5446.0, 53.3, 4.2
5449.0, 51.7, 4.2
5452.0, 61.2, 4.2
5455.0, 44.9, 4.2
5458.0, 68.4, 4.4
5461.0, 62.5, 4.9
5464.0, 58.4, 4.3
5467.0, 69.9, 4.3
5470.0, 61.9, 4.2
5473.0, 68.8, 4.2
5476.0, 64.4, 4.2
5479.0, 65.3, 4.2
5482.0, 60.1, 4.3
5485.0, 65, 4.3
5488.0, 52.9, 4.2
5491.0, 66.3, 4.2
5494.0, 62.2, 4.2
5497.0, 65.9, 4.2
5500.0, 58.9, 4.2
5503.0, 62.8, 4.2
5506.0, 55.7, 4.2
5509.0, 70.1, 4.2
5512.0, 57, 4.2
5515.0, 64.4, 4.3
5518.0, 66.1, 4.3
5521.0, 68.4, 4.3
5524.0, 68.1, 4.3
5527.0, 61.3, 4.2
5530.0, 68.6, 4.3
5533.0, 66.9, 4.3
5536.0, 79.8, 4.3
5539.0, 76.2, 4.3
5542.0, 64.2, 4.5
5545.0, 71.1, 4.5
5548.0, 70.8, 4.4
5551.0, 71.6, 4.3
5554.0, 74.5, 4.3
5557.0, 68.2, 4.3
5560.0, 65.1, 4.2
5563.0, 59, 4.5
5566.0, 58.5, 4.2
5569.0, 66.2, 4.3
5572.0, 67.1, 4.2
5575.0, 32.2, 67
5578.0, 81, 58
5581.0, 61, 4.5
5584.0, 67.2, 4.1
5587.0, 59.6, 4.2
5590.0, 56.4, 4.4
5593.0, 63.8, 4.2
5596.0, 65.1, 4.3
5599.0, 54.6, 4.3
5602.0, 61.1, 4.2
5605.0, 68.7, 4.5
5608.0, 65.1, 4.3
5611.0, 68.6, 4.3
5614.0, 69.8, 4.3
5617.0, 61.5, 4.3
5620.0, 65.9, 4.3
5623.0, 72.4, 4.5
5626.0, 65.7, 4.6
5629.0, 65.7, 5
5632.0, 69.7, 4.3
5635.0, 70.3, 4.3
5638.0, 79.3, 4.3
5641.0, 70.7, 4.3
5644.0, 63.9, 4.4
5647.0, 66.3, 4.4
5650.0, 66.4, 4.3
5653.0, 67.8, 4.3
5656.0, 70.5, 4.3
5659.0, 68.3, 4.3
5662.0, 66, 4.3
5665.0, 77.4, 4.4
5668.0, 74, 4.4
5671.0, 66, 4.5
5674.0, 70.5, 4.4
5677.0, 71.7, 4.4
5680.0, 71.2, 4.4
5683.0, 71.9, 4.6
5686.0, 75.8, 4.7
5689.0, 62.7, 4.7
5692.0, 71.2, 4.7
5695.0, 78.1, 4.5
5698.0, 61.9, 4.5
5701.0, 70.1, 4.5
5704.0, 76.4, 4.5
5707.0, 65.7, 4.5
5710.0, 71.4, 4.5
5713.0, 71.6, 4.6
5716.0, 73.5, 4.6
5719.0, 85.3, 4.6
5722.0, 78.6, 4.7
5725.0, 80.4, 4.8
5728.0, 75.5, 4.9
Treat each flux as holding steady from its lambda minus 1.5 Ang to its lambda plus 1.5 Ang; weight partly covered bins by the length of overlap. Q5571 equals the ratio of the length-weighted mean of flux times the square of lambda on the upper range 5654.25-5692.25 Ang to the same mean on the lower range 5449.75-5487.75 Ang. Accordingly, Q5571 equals 1.22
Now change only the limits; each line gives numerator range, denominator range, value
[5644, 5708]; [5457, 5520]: 1.18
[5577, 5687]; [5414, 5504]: 1.14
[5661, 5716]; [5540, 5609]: 1.15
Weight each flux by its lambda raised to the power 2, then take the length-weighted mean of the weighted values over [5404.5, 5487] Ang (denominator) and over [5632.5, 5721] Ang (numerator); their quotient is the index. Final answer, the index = 1.23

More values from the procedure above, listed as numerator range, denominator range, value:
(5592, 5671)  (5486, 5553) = 1.07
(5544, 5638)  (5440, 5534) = 1.08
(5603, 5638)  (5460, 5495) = 1.13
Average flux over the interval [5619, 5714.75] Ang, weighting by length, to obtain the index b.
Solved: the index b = 69.9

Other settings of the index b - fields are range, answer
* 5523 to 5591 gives 65.9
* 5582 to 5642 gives 66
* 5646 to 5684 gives 69.9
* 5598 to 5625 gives 65.5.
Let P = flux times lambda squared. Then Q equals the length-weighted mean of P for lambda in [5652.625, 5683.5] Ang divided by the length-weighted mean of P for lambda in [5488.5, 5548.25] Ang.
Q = 1.1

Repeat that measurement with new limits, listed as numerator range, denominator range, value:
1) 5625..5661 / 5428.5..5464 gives 1.21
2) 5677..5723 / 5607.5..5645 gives 1.08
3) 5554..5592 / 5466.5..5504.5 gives 1.02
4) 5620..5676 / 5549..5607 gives 1.12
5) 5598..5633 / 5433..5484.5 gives 1.12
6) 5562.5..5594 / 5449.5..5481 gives 1.02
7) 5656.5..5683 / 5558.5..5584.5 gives 1.19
